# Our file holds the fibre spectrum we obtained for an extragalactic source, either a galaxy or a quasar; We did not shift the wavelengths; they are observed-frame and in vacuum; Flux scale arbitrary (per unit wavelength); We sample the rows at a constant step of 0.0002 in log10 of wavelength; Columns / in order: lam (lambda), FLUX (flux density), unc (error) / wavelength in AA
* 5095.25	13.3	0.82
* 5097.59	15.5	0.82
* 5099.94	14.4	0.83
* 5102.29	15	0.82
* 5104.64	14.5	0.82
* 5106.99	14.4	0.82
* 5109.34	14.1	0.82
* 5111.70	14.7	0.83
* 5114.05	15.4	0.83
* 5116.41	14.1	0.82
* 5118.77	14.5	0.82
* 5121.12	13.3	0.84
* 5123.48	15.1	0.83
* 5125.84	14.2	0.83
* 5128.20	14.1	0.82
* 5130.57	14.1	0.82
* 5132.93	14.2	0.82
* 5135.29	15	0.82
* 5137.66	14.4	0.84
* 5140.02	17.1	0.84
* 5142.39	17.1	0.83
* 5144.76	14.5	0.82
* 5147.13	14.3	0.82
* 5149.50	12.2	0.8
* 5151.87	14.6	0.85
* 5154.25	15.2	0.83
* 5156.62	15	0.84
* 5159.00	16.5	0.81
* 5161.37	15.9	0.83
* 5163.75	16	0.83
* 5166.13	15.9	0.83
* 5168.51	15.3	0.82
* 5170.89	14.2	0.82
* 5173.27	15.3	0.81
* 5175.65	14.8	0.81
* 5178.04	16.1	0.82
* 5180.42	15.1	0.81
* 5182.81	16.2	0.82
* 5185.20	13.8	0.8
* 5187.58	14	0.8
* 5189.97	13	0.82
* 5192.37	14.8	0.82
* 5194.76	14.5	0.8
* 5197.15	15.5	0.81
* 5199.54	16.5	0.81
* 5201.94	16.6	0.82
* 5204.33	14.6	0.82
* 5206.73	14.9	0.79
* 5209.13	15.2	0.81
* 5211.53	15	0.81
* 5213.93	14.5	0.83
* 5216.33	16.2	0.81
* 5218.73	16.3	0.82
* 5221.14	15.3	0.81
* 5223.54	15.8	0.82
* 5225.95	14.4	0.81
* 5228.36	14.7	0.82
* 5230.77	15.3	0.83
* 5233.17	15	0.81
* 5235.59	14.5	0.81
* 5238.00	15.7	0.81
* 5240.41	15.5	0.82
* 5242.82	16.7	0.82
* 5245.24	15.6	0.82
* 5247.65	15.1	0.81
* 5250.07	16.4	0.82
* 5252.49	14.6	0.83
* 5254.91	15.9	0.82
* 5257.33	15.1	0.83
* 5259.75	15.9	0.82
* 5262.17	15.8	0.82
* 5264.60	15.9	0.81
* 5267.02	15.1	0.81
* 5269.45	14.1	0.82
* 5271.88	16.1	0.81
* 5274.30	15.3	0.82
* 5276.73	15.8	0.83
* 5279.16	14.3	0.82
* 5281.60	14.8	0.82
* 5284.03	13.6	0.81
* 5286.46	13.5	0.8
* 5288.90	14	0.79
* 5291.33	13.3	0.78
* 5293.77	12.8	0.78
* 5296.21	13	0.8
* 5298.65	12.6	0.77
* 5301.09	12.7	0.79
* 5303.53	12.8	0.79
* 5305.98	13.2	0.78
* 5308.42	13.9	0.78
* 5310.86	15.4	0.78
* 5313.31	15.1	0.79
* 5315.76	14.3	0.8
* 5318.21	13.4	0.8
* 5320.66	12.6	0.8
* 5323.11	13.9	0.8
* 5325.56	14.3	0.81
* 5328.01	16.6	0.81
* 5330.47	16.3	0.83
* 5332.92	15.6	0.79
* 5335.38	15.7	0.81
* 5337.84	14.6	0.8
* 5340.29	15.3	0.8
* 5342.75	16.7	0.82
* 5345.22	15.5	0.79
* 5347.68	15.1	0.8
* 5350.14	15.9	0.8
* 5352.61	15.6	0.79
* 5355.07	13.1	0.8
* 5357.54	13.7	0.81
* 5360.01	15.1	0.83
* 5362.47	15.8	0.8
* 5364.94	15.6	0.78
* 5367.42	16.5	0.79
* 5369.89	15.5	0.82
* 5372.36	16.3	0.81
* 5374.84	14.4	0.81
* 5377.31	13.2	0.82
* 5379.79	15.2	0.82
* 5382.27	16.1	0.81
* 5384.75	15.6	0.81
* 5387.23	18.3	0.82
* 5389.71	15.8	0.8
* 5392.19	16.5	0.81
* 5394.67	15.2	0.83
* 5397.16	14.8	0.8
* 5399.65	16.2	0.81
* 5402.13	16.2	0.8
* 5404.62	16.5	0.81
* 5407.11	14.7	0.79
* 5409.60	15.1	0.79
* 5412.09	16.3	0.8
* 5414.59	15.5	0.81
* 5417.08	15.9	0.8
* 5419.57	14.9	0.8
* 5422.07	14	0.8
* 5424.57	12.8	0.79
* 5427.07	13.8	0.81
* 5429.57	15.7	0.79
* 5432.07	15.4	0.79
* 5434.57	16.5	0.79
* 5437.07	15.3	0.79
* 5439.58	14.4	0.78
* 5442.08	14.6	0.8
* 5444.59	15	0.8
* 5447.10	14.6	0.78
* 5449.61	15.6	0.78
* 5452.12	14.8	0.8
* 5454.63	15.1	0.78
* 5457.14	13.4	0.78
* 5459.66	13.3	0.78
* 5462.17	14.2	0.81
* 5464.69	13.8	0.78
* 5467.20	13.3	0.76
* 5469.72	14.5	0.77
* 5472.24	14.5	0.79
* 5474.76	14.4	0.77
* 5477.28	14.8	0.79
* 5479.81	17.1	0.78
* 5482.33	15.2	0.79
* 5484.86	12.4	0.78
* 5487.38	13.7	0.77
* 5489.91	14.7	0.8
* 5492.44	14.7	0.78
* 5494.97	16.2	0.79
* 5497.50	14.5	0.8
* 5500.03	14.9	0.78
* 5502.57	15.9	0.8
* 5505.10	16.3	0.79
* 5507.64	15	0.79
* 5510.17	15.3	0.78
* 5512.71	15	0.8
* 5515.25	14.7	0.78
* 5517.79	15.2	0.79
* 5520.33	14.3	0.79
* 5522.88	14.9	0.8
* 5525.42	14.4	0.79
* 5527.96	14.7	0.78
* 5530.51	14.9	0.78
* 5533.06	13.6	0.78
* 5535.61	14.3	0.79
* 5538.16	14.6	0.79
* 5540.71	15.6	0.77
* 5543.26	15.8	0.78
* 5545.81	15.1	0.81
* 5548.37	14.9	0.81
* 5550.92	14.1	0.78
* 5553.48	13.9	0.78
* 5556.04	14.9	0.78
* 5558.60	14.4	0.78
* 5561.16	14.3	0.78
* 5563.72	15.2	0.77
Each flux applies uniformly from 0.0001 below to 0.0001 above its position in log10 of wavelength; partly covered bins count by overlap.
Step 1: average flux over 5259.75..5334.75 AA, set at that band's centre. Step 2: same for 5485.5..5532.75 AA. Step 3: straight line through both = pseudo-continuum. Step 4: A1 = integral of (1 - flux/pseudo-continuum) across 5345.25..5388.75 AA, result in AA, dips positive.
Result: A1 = -2.4 AA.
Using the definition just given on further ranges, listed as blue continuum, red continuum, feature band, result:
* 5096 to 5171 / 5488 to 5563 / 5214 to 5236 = -0.63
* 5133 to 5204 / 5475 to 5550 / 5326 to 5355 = -1.07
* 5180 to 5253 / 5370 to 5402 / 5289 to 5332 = 4.30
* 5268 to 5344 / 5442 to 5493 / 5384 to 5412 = -2.91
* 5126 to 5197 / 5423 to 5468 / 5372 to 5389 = -1.07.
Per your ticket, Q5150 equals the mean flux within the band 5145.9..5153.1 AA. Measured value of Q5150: 13.7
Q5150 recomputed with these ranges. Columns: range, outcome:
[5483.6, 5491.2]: 13.6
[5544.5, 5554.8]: 14.5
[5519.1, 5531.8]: 14.6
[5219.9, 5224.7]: 15.5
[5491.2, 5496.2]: 15.4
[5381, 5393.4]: 16.5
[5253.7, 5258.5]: 15.5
